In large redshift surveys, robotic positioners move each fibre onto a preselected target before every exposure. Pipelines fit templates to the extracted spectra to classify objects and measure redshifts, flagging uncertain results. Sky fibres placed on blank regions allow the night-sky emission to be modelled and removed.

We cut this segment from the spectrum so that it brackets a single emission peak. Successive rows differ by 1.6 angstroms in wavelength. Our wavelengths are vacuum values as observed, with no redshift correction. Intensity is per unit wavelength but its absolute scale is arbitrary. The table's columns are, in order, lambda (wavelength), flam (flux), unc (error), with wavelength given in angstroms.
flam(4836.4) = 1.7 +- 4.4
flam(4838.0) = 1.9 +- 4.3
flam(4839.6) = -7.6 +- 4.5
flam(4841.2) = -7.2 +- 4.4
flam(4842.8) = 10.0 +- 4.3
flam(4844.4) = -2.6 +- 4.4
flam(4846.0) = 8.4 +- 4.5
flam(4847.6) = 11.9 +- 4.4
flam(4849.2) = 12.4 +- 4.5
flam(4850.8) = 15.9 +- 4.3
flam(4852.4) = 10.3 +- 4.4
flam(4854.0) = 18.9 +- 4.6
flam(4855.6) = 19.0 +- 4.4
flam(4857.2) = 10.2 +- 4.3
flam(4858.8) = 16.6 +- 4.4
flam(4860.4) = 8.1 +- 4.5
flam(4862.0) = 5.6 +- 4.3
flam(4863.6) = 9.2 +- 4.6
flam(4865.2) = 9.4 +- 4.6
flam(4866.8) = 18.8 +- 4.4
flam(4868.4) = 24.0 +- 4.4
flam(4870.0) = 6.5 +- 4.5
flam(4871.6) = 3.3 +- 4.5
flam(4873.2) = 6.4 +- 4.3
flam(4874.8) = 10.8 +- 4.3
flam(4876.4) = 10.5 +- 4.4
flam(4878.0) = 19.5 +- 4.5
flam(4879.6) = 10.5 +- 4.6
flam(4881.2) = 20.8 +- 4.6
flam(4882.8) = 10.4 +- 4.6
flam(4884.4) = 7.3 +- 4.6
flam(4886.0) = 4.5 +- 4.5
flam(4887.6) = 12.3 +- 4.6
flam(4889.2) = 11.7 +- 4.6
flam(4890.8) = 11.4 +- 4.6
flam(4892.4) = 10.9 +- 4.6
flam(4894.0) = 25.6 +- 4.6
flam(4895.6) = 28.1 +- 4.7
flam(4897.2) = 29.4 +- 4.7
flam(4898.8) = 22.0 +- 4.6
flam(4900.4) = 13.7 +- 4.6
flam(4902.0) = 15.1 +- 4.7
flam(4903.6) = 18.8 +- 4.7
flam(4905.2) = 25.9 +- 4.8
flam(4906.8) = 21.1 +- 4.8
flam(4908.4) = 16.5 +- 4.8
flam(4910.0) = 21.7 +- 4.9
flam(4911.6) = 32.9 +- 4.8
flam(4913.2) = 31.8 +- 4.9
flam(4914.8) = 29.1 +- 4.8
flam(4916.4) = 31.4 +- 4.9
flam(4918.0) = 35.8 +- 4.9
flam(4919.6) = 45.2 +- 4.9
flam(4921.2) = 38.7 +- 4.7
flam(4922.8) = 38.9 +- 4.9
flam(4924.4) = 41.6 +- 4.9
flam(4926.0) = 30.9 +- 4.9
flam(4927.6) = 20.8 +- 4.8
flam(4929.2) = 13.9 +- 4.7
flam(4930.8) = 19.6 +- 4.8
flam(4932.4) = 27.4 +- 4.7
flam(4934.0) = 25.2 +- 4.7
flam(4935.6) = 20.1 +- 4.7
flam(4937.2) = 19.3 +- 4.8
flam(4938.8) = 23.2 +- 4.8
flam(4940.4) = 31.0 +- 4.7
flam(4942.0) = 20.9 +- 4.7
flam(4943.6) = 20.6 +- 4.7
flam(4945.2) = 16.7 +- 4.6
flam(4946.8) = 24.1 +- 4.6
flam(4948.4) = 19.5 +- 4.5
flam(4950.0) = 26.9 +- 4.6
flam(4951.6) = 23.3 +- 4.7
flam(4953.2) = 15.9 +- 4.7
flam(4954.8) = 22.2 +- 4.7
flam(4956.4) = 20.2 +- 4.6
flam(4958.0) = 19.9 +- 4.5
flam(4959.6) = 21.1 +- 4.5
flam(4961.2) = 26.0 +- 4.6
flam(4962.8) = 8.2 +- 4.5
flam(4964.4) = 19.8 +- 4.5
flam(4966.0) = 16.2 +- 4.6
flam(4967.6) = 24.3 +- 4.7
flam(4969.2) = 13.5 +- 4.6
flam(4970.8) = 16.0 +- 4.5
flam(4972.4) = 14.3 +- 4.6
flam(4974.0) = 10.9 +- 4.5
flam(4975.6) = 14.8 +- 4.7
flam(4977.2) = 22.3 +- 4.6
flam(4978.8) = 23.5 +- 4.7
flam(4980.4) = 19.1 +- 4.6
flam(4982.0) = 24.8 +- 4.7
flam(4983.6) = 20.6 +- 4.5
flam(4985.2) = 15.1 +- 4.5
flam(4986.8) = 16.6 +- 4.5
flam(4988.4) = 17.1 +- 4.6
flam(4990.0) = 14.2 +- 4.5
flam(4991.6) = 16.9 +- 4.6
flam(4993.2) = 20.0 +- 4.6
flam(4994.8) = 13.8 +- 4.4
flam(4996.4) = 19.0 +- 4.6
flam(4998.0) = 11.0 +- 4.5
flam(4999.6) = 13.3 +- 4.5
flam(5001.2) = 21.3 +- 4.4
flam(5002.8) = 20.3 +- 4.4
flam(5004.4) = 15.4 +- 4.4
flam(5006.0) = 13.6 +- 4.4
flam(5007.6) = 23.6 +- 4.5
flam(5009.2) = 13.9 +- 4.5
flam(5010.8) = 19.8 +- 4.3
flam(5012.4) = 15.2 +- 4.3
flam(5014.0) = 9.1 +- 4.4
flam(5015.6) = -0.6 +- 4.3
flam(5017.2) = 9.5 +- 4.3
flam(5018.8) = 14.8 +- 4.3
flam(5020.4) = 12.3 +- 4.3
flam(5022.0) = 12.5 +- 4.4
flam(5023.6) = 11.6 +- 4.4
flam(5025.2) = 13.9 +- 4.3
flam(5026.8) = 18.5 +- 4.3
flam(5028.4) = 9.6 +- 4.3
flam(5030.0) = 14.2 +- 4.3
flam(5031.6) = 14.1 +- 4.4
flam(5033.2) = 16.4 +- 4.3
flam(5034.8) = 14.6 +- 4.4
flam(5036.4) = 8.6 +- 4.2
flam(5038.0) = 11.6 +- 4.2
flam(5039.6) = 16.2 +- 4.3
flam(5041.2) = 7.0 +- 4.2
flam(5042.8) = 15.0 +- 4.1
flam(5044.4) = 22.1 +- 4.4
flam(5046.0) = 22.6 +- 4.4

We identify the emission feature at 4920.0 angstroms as Ly-alpha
